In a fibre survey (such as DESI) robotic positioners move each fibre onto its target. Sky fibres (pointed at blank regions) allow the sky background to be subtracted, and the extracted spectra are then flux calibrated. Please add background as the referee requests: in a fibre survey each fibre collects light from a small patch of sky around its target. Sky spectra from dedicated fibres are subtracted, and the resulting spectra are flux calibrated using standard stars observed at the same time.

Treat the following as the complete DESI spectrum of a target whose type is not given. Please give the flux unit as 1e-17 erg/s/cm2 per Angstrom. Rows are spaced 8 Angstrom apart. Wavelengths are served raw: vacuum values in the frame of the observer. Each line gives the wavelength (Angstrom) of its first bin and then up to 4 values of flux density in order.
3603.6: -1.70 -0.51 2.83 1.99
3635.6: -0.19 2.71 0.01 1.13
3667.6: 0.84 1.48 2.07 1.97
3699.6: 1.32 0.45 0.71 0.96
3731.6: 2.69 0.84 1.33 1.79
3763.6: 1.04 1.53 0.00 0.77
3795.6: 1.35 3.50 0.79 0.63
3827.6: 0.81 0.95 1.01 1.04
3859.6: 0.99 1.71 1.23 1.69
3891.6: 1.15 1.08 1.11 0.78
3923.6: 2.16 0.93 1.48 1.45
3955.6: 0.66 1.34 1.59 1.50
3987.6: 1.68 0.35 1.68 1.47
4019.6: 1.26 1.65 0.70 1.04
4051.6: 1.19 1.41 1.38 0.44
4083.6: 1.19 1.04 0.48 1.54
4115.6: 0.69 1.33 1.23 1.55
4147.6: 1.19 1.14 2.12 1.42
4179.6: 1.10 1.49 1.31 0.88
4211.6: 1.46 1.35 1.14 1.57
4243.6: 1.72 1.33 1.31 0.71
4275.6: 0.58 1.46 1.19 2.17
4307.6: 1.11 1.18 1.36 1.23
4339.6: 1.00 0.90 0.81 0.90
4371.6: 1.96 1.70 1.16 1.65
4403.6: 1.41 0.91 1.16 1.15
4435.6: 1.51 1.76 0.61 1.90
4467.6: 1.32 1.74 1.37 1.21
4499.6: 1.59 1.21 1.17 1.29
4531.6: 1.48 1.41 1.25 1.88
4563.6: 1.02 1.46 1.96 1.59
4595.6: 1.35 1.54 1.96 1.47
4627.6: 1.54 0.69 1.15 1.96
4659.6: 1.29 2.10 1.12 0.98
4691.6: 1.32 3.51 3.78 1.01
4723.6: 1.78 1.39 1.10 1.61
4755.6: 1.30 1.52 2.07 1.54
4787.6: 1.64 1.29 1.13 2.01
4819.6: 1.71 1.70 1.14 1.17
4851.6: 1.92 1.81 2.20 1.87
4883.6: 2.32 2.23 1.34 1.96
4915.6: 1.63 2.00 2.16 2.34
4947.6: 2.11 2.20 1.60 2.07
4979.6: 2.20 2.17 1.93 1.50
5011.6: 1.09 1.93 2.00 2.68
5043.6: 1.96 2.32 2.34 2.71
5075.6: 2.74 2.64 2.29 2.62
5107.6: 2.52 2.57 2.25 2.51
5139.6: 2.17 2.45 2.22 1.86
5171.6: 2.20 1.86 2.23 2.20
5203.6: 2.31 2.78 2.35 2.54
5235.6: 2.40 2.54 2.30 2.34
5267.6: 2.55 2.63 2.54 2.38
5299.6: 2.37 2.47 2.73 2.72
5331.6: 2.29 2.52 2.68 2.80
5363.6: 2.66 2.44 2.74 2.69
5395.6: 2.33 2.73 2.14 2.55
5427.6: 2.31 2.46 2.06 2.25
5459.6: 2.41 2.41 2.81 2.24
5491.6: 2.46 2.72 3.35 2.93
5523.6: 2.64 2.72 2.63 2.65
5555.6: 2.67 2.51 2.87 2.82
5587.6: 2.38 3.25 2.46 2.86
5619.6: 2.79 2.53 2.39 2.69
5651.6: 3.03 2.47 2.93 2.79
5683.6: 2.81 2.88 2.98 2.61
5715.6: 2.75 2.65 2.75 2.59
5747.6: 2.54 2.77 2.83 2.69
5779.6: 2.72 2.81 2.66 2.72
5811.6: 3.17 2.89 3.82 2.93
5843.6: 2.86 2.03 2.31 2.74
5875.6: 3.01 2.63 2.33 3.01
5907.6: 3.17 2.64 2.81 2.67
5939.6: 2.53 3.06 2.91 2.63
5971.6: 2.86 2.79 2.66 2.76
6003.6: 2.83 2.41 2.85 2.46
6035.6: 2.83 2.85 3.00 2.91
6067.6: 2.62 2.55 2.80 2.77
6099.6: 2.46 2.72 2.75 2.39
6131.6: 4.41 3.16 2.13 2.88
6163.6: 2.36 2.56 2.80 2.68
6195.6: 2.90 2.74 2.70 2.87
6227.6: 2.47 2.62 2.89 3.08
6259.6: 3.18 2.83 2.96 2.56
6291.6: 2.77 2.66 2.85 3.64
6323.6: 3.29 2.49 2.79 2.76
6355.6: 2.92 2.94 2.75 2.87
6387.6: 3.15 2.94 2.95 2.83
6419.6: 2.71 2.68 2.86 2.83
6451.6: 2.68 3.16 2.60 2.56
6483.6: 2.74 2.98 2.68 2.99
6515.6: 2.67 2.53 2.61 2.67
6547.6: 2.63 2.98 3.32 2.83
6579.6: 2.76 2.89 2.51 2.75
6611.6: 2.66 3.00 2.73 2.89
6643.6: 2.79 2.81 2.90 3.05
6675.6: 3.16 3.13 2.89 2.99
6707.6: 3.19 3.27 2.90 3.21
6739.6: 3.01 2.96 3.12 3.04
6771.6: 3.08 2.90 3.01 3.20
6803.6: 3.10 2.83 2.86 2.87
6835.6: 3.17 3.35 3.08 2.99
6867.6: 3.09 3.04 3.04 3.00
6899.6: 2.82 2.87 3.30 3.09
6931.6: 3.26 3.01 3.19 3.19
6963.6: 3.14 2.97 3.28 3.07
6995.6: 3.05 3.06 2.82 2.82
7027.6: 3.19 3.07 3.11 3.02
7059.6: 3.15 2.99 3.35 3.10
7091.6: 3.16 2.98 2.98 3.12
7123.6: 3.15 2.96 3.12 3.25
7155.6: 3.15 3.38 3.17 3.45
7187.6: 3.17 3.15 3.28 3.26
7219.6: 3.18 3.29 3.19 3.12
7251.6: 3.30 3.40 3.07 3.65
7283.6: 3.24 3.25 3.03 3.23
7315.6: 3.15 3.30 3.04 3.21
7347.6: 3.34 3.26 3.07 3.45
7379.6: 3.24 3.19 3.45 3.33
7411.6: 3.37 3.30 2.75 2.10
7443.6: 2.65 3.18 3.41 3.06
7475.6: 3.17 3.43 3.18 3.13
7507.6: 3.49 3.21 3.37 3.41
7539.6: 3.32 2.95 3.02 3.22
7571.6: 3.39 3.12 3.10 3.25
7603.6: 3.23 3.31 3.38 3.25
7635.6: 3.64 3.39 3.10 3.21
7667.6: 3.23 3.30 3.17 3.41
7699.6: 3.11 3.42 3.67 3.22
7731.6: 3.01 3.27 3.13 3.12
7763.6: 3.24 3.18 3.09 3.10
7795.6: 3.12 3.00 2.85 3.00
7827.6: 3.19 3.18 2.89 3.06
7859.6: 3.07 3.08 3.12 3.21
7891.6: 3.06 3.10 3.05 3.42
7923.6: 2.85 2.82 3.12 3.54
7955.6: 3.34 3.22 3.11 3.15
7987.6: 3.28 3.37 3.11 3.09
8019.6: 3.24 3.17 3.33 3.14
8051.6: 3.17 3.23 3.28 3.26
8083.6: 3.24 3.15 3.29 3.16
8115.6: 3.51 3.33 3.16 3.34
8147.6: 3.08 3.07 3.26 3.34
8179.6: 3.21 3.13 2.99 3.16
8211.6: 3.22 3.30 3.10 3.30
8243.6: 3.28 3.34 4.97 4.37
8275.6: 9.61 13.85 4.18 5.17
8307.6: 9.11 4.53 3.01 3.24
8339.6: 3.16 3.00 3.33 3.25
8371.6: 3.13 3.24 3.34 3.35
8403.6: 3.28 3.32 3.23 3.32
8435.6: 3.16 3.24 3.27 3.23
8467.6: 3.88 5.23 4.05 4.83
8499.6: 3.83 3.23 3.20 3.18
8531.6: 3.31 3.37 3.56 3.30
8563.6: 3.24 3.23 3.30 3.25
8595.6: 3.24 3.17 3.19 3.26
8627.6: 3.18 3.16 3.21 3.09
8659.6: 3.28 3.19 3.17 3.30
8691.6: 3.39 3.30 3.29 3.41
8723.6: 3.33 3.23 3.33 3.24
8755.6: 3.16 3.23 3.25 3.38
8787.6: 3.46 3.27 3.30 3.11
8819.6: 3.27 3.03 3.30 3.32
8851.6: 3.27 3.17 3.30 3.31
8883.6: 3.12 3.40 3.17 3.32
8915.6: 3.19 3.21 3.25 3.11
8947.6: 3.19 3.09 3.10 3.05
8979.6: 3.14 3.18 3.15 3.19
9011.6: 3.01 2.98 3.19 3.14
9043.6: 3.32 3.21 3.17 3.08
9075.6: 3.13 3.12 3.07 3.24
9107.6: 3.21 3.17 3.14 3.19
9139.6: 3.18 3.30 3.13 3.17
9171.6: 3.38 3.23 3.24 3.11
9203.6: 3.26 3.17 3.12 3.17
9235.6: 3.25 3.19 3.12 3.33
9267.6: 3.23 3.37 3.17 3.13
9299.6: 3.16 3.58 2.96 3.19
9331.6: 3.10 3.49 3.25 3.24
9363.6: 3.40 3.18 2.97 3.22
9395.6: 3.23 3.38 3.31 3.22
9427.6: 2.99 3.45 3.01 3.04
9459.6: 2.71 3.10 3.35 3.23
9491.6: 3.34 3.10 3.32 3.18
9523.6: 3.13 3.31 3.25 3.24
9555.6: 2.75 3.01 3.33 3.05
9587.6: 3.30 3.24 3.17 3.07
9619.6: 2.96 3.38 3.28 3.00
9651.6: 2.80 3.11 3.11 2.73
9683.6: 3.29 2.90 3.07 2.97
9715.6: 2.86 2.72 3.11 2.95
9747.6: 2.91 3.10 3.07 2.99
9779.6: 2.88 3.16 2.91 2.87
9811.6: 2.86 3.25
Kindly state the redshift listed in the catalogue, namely 0.261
